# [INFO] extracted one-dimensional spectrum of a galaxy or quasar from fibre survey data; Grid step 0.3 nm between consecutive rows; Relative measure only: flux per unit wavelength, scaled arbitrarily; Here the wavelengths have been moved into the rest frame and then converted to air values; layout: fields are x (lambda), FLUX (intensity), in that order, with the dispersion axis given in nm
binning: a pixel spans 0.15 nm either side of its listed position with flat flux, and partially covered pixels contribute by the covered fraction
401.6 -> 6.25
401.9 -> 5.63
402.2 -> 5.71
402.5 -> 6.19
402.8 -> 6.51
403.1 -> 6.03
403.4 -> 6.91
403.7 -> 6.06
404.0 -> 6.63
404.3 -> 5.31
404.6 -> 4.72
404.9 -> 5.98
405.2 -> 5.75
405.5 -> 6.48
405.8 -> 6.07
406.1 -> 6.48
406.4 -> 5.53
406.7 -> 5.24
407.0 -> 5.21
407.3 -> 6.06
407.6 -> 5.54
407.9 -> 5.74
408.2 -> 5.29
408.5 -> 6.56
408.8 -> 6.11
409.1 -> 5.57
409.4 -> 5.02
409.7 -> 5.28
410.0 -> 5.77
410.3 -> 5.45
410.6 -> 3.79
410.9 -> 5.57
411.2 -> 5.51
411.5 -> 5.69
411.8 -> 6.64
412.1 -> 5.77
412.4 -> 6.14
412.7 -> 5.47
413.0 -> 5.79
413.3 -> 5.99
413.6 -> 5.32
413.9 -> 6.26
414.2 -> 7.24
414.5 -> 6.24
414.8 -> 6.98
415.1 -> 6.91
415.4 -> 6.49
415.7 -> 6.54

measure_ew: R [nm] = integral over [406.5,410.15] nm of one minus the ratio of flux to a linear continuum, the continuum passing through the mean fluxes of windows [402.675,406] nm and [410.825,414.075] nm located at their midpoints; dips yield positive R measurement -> 0.20 nm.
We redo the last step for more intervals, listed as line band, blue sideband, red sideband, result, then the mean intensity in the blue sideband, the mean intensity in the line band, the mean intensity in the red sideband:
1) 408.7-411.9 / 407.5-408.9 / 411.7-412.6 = 0.28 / 5.85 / 5.46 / 6.12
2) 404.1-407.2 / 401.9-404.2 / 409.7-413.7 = 0.17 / 6.23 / 5.7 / 5.6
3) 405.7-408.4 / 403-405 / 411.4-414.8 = 0.14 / 5.95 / 5.69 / 6.1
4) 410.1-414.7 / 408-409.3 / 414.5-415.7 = 0.39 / 5.84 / 5.8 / 6.69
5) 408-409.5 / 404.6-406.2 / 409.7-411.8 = -0.03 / 6.01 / 5.73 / 5.39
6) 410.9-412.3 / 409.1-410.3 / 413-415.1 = -0.02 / 5.39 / 5.88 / 6.34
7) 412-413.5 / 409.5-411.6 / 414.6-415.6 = 0.04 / 5.28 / 5.82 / 6.75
